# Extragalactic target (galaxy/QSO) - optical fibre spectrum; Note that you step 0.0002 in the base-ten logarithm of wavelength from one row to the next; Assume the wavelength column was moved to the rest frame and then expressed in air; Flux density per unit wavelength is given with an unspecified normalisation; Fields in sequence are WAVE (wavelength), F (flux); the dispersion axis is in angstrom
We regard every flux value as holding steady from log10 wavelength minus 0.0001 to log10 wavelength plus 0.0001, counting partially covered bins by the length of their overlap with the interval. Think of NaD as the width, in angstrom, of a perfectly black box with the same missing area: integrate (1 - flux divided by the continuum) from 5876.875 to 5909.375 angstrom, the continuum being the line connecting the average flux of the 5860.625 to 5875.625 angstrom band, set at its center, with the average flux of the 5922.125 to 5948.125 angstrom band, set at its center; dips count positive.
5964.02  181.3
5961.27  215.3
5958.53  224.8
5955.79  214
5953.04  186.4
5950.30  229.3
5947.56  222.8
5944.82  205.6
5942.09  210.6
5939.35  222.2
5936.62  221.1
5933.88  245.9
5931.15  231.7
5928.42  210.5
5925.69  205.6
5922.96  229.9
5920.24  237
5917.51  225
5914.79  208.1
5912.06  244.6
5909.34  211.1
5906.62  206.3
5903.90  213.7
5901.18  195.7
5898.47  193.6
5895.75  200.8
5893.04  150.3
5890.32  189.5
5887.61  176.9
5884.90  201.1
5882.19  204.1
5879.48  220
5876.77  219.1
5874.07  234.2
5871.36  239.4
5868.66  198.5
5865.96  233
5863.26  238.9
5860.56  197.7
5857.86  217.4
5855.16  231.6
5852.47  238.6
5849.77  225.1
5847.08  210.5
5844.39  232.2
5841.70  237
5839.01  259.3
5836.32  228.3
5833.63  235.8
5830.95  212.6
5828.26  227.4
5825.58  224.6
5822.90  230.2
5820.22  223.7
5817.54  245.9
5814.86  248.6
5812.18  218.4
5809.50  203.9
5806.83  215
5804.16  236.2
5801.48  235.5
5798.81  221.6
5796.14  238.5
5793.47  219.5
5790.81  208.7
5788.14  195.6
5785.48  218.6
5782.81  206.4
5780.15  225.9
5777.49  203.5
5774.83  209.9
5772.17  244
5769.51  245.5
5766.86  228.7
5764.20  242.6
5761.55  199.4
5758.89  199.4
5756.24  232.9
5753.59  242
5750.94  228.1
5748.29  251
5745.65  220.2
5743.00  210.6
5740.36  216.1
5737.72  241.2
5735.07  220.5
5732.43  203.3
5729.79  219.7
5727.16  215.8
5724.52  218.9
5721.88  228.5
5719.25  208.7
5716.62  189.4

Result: 3.9 angstrom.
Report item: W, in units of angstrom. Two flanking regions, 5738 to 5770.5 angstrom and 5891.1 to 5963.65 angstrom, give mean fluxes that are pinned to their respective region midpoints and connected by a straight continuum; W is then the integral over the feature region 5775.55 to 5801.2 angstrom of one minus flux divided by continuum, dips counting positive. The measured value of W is 0.9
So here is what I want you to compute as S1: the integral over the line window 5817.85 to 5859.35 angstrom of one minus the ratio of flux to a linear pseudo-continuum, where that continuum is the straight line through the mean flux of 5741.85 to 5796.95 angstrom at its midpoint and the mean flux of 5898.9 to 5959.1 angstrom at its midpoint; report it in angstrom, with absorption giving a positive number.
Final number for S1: -1.68 angstrom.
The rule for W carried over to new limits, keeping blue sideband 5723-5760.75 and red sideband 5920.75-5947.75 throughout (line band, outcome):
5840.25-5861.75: -0.24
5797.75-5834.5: -0.84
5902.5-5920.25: 0.14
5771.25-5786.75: 0.34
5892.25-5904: 1.65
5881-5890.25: 1.18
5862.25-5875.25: -0.41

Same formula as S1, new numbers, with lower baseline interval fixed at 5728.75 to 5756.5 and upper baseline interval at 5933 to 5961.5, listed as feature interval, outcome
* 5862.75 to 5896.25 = 2.0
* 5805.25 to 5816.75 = 0.0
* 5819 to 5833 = -0.1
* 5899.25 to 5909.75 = 0.7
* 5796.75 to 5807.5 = -0.3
